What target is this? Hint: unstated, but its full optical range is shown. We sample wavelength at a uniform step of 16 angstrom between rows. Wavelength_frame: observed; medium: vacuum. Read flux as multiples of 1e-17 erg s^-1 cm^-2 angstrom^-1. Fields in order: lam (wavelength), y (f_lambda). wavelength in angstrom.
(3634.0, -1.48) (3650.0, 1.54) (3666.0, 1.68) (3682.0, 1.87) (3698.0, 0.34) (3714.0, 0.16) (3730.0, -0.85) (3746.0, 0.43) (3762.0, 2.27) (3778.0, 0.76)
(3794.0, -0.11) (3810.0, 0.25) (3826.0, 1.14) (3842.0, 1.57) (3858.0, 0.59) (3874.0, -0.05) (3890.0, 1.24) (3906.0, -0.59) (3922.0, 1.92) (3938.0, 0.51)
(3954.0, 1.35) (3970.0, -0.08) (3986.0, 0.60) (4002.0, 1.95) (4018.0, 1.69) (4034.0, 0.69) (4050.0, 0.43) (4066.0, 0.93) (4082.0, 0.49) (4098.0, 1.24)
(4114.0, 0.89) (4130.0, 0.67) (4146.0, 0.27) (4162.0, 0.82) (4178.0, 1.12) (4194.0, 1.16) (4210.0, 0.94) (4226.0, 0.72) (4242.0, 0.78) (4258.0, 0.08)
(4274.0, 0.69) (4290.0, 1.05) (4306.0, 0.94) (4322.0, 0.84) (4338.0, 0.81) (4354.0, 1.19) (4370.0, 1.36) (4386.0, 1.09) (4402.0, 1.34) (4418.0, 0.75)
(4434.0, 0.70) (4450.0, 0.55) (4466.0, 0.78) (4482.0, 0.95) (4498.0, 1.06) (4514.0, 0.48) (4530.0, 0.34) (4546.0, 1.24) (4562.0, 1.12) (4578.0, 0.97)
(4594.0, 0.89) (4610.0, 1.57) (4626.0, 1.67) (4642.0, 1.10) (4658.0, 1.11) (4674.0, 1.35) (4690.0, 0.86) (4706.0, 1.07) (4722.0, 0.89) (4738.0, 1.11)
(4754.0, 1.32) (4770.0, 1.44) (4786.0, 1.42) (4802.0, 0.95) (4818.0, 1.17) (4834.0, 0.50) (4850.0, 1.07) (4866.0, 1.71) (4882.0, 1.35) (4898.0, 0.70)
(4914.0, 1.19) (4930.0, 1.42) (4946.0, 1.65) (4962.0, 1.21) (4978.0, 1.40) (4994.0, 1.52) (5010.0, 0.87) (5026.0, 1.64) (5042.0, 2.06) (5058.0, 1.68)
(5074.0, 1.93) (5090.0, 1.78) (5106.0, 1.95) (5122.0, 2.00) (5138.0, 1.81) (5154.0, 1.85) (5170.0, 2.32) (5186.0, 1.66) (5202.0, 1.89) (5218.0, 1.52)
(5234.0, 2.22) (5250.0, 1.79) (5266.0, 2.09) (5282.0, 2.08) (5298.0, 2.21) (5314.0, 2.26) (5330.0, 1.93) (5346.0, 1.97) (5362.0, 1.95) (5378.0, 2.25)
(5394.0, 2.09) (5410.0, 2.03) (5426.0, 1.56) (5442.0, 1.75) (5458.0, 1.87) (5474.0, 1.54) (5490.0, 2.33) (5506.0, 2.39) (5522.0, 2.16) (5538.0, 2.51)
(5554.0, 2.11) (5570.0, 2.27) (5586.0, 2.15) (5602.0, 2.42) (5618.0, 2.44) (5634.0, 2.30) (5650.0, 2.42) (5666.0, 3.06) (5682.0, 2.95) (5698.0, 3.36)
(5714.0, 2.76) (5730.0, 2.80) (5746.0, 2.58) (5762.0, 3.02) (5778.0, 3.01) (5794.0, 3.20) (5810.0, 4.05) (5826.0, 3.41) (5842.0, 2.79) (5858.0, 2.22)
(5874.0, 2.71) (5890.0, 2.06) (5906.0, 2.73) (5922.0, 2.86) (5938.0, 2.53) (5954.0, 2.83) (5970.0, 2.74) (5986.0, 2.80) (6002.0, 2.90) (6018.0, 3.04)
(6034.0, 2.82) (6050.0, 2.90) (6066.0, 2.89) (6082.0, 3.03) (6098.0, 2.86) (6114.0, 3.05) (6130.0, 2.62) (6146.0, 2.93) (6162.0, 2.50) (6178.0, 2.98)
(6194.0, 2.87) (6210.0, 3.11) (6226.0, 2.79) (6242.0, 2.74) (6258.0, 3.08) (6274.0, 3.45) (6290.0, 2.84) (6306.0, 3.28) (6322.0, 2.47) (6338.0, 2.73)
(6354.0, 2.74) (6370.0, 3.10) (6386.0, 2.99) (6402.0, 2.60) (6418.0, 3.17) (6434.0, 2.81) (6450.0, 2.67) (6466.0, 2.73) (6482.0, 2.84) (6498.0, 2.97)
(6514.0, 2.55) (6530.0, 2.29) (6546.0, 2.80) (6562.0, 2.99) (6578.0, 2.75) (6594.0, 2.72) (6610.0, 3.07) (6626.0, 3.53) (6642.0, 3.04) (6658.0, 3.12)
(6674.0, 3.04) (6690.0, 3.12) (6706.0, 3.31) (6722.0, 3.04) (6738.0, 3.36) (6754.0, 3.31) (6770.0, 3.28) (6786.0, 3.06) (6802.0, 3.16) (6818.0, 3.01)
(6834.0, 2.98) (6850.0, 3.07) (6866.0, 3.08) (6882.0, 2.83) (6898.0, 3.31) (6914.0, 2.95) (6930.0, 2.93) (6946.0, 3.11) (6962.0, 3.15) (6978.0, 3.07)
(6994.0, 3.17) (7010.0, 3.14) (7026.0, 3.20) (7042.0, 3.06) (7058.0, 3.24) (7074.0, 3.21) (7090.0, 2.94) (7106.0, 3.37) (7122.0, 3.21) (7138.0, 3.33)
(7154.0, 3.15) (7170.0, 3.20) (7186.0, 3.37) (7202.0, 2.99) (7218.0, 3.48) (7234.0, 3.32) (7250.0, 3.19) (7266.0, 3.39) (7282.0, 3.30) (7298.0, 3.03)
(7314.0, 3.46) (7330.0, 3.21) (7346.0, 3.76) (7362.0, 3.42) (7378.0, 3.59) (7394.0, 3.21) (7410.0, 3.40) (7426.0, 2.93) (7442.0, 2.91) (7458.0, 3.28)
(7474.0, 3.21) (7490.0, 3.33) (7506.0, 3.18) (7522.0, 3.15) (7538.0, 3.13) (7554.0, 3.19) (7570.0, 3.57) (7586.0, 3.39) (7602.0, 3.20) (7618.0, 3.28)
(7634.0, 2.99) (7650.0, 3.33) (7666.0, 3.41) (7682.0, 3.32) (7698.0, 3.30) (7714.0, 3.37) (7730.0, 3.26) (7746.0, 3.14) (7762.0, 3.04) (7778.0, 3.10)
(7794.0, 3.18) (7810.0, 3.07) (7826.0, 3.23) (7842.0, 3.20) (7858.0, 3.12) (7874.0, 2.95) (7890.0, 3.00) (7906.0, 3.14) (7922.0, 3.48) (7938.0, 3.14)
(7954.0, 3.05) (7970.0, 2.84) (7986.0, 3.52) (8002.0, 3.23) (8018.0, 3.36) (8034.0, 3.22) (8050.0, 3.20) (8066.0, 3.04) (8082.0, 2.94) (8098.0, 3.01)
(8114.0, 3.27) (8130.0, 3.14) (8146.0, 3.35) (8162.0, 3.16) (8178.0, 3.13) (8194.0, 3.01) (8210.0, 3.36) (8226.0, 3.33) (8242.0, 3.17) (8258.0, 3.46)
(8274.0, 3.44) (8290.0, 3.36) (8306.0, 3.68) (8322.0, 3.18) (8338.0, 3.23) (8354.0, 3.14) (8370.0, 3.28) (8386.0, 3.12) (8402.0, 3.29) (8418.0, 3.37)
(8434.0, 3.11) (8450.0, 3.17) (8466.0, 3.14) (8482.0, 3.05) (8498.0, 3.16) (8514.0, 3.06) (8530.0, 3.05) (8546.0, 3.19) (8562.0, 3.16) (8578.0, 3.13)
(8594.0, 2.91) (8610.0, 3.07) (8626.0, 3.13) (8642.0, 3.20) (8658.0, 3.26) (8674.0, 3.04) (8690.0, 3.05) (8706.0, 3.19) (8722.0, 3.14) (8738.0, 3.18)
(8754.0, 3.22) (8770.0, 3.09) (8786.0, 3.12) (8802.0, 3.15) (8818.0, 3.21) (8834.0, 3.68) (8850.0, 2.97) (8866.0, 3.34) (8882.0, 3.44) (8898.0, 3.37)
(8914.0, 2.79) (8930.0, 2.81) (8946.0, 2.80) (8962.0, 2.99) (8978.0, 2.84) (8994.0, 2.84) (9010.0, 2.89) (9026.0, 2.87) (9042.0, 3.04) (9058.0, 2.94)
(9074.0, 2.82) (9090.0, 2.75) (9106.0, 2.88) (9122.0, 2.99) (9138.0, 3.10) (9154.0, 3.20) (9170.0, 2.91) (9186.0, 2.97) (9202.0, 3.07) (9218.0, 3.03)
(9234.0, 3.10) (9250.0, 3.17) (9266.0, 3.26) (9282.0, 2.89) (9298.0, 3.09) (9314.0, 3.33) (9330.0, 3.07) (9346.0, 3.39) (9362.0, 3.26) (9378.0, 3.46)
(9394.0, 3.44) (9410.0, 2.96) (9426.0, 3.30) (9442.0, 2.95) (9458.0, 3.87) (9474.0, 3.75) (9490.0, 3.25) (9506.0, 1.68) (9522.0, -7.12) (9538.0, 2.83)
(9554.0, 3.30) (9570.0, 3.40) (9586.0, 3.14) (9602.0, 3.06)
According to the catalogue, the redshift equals 0.26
